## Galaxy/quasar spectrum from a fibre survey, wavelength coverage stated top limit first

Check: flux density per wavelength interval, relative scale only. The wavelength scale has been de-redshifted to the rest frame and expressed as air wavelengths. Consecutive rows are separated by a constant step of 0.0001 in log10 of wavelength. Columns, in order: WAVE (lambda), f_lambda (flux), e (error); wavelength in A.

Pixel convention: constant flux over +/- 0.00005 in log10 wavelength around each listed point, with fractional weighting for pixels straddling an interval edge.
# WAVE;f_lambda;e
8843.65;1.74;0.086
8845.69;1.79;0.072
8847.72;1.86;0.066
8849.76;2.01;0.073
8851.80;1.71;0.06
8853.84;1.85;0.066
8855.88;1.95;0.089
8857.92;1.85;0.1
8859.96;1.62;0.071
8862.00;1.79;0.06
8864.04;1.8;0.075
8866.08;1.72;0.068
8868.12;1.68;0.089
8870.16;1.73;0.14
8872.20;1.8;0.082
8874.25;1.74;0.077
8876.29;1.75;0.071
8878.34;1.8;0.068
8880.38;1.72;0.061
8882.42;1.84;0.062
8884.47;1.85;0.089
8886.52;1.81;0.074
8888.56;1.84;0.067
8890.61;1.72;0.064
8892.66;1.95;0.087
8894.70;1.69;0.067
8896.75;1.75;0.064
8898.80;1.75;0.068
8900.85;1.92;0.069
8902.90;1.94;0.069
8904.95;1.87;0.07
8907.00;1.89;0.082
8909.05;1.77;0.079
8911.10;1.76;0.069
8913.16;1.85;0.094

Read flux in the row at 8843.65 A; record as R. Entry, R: 1.74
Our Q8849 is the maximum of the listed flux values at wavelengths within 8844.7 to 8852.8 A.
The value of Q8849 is 2.01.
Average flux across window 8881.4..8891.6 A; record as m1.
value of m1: 1.81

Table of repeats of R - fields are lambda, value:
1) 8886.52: 1.81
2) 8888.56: 1.84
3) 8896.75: 1.75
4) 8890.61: 1.72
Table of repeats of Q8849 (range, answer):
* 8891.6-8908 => 1.95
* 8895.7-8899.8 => 1.75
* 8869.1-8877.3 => 1.8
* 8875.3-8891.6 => 1.85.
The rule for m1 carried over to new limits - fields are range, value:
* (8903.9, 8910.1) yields 1.84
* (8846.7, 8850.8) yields 1.93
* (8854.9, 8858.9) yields 1.9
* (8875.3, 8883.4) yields 1.78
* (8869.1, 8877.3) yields 1.75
